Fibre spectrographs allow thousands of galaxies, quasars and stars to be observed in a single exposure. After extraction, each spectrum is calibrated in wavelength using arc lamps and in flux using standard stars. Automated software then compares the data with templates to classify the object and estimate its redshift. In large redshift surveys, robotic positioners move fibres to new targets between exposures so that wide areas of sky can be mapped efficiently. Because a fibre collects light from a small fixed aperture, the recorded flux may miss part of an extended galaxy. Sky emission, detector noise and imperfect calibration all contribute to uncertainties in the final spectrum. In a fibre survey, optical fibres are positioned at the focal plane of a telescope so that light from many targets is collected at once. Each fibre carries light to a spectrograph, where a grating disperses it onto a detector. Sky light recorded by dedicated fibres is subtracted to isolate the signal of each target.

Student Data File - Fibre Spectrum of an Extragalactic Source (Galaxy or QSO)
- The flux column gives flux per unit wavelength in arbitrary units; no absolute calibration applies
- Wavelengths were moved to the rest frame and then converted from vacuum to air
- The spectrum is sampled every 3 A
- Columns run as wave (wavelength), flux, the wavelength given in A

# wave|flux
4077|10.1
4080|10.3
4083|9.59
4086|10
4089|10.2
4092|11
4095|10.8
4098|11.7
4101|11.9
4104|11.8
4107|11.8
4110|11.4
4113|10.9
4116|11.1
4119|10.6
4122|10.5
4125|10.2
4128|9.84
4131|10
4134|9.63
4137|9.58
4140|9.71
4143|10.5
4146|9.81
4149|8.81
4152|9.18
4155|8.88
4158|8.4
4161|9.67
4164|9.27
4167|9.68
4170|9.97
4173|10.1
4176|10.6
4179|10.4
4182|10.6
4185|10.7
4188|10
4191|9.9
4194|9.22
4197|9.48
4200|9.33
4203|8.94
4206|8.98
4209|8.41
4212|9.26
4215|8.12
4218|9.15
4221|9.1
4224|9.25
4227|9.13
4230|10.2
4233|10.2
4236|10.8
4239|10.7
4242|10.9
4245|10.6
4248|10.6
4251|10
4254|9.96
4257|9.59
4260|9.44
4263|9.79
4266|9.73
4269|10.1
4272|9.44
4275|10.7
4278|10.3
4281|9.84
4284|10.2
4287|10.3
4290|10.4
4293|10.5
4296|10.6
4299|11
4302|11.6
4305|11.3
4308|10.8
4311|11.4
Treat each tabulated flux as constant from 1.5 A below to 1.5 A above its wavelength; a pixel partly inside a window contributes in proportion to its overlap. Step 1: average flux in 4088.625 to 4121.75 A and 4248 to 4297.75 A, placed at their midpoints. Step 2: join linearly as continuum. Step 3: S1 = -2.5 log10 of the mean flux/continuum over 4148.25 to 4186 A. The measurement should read 0.11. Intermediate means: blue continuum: 11.2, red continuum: 10.1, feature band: 9.72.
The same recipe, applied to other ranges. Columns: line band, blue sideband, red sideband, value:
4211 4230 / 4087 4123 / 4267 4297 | 0.161 mag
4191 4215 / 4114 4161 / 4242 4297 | 0.101 mag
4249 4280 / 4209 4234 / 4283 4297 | 0.005 mag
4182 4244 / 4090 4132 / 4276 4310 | 0.124 mag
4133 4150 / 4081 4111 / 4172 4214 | 0.074 mag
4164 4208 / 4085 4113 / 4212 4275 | 0.061 mag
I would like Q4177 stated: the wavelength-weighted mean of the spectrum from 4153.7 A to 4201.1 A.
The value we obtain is 9.77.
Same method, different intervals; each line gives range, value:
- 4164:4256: 9.8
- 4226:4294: 10.2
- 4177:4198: 10.1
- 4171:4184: 10.4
